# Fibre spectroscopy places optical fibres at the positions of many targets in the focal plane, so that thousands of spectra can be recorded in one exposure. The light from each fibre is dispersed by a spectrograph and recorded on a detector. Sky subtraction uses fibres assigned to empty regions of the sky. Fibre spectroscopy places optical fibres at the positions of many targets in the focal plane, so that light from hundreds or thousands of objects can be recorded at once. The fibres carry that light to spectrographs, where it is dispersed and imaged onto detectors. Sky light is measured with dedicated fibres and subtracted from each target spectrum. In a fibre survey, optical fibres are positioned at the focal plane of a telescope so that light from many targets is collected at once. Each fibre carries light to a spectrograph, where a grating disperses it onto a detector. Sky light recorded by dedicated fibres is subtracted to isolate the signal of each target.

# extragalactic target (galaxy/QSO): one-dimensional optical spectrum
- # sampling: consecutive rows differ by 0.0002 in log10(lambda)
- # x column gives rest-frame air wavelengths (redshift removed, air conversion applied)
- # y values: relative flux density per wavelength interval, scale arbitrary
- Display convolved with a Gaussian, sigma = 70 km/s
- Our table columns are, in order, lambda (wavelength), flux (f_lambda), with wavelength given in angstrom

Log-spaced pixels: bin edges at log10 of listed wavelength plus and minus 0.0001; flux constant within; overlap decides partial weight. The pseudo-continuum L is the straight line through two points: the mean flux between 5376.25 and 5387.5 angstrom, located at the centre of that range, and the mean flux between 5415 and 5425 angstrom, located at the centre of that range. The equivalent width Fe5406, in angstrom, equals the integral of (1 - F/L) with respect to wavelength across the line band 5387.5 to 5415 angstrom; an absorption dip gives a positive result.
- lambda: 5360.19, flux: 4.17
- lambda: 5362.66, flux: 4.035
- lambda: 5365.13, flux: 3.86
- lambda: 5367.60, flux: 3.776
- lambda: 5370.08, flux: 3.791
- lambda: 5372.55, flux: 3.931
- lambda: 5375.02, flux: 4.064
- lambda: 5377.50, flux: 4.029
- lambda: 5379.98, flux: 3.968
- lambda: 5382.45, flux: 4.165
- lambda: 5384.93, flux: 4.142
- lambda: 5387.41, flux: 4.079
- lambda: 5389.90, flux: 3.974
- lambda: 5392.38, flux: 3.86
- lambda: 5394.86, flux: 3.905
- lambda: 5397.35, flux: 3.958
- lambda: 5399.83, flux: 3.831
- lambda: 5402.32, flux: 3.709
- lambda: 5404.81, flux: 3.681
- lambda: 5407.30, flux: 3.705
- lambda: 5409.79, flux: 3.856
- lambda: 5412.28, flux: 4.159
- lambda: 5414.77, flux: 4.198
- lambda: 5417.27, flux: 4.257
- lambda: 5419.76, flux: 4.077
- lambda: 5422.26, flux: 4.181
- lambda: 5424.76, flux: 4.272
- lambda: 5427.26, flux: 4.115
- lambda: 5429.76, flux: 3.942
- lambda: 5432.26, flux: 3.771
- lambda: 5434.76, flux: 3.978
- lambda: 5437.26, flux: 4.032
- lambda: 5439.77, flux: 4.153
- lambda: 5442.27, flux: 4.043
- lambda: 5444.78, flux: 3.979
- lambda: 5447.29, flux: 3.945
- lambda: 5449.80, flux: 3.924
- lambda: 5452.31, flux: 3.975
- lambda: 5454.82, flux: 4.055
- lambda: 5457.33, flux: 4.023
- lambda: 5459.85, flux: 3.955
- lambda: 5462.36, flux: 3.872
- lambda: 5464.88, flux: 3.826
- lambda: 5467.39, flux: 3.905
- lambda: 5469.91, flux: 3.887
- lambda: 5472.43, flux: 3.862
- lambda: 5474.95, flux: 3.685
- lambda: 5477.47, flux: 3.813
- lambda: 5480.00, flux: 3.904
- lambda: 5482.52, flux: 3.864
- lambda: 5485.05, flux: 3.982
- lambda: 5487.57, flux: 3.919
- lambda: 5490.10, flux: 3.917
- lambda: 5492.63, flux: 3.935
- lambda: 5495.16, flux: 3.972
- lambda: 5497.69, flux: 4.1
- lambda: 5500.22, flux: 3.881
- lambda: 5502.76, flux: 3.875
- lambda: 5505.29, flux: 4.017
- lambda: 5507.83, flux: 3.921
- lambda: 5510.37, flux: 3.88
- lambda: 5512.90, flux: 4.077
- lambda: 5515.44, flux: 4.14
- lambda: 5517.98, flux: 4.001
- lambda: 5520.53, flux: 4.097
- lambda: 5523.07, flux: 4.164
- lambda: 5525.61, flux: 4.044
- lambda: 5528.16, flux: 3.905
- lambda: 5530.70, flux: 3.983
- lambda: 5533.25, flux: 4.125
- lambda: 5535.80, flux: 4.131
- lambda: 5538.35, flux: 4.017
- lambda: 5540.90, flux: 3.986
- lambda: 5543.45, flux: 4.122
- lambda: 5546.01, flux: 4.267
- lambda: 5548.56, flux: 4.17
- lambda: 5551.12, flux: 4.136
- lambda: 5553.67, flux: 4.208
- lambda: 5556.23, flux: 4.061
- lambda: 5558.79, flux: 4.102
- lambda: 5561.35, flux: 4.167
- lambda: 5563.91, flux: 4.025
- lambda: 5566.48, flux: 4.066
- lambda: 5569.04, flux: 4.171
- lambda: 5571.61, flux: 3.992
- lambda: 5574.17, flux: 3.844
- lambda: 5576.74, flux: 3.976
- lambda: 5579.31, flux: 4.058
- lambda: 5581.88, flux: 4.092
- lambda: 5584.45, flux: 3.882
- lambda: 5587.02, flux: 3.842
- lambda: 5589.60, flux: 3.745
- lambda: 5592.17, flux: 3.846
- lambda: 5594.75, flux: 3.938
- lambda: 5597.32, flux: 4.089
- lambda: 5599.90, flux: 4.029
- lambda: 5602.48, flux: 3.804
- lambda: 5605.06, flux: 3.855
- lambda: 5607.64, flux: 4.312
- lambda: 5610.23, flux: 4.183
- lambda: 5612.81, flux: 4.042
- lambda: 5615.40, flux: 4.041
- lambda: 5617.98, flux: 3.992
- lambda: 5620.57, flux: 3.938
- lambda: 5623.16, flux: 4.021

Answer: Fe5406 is 1.6 angstrom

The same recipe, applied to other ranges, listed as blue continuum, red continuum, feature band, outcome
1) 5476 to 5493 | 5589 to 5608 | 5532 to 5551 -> -0.9 angstrom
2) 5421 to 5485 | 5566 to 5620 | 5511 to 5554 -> -1.2 angstrom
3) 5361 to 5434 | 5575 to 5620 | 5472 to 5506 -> 0.6 angstrom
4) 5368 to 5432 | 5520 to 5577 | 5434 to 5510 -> 1.7 angstrom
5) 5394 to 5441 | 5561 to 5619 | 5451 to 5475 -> 0.5 angstrom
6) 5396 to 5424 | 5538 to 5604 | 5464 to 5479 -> 0.6 angstrom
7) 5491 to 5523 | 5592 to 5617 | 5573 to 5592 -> 0.5 angstrom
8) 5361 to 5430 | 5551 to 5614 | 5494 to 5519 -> 0.1 angstrom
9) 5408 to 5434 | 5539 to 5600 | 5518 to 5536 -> 0.0 angstrom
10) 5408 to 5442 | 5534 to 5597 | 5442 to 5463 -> 0.5 angstrom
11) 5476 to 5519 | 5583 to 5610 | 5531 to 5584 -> -1.8 angstrom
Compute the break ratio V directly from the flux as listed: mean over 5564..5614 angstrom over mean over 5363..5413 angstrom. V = 1.02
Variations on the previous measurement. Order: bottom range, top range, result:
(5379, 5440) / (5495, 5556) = 1.01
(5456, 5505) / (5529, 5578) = 1.04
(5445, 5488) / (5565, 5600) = 1.02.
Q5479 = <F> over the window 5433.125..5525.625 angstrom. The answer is 3.96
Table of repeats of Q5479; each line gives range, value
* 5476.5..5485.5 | 3.88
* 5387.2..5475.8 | 3.96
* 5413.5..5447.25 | 4.07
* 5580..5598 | 3.92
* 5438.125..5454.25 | 4.01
